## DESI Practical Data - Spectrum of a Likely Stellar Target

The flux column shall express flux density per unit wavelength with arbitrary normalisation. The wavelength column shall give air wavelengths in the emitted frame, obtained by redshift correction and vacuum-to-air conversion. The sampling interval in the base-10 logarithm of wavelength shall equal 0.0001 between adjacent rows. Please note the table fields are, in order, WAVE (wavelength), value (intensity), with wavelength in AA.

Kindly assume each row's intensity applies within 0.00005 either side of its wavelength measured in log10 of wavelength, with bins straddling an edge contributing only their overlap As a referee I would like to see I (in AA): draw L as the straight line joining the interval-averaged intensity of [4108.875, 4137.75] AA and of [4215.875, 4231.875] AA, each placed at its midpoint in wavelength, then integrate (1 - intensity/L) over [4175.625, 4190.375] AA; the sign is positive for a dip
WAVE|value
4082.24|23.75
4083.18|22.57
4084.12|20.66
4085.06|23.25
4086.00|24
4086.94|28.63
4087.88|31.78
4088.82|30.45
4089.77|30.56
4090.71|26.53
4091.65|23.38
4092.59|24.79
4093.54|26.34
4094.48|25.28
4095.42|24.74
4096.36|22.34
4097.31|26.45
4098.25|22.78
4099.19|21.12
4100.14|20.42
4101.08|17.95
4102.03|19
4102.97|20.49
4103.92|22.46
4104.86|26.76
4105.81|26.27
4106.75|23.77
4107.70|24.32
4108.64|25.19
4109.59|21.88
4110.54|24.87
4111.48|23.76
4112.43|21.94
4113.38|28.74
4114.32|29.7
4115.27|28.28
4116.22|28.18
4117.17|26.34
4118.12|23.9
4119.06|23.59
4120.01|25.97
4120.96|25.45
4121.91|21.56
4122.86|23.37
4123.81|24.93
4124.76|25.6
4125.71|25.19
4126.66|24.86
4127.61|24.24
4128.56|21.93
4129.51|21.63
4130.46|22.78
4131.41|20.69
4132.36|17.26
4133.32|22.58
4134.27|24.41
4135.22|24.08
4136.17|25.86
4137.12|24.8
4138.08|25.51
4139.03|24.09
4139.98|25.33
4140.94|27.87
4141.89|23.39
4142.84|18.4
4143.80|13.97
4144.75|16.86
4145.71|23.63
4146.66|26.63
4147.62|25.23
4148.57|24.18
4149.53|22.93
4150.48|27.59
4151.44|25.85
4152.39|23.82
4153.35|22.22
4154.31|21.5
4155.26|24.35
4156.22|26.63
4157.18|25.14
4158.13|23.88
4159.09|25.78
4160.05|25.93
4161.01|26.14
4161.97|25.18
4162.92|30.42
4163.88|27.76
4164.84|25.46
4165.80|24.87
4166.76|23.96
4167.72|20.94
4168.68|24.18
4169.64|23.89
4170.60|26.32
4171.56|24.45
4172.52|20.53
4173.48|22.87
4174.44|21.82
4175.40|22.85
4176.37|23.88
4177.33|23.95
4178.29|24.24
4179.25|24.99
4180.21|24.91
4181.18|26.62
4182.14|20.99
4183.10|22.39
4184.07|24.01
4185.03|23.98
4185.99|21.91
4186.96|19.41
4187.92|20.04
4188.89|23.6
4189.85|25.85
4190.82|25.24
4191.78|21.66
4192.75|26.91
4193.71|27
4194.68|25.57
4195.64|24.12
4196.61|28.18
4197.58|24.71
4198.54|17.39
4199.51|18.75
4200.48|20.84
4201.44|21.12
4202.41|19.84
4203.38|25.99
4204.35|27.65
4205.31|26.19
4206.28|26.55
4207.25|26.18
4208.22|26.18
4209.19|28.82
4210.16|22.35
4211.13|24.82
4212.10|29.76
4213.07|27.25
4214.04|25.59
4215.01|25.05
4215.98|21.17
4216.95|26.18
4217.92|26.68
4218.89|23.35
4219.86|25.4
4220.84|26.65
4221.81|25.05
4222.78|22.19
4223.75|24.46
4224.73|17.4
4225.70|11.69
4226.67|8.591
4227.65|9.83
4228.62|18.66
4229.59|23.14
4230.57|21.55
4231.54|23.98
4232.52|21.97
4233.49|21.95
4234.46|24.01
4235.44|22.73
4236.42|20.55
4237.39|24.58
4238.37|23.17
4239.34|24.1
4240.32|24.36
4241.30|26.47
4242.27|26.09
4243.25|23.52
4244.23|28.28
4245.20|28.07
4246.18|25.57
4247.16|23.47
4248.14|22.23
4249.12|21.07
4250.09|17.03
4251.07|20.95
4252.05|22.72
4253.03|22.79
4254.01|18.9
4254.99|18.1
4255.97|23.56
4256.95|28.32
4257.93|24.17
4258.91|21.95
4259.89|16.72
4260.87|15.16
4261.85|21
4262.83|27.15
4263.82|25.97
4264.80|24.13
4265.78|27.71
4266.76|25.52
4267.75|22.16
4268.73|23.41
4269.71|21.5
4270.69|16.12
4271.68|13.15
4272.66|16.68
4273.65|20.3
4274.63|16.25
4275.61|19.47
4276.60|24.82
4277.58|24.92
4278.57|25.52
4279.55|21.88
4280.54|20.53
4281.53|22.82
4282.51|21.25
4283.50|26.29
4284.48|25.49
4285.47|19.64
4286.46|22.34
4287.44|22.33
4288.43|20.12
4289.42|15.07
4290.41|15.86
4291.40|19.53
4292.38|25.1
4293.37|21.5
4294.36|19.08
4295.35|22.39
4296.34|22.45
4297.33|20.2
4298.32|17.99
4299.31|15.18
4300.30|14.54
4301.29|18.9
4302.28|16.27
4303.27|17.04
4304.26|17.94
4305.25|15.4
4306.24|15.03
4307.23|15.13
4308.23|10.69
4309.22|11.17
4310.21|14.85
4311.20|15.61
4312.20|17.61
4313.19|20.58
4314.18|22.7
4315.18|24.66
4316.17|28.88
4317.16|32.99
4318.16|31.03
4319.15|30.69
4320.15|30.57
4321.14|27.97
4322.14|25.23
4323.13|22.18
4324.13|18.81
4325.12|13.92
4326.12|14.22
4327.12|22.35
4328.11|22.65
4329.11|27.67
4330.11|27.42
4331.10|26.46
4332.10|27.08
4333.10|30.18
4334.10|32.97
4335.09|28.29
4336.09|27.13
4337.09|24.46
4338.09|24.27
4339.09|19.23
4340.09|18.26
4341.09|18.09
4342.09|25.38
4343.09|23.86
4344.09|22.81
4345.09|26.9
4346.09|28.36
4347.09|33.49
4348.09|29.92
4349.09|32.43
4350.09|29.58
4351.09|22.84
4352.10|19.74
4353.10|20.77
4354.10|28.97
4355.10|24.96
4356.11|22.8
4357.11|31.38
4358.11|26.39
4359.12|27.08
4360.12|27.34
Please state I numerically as -0.73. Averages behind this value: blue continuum 24.3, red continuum 20.9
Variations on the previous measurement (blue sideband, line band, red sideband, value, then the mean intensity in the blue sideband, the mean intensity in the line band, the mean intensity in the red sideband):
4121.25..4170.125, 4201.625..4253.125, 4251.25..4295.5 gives -2.01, 23.9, 23.3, 21.5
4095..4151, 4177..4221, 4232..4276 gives -2.80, 23.7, 24.3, 22.3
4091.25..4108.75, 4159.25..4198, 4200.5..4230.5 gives -1.93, 23.3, 24.3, 23.1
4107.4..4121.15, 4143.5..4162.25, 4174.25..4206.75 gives 0.45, 25.5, 24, 23.6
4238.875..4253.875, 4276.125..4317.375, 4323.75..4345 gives 6.47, 23.7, 20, 23.7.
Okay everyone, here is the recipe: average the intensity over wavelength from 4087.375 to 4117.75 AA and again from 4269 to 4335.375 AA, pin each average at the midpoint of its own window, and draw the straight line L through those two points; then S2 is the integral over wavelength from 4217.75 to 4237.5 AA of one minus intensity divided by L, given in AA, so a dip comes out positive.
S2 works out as 1.4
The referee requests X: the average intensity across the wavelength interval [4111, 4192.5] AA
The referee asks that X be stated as 24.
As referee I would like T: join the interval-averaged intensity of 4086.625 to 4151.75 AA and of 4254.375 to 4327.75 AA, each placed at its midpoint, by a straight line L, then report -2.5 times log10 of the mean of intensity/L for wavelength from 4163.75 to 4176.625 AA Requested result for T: -0.02 mag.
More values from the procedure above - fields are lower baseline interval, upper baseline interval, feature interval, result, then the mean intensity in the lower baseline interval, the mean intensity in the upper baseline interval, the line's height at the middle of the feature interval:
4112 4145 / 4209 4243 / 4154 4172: -0.07 mag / 23.9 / 22.8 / 23.5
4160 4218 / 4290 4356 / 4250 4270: 0.05 mag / 24.3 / 22.6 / 23.4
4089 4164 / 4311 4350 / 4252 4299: 0.16 mag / 24.2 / 25.2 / 24.9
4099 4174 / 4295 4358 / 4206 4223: -0.09 mag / 24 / 23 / 23.6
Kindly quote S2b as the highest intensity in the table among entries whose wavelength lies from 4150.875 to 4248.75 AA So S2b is 30.42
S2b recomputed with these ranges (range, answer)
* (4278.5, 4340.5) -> 32.99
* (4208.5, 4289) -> 29.76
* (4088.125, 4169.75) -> 30.56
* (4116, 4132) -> 28.18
